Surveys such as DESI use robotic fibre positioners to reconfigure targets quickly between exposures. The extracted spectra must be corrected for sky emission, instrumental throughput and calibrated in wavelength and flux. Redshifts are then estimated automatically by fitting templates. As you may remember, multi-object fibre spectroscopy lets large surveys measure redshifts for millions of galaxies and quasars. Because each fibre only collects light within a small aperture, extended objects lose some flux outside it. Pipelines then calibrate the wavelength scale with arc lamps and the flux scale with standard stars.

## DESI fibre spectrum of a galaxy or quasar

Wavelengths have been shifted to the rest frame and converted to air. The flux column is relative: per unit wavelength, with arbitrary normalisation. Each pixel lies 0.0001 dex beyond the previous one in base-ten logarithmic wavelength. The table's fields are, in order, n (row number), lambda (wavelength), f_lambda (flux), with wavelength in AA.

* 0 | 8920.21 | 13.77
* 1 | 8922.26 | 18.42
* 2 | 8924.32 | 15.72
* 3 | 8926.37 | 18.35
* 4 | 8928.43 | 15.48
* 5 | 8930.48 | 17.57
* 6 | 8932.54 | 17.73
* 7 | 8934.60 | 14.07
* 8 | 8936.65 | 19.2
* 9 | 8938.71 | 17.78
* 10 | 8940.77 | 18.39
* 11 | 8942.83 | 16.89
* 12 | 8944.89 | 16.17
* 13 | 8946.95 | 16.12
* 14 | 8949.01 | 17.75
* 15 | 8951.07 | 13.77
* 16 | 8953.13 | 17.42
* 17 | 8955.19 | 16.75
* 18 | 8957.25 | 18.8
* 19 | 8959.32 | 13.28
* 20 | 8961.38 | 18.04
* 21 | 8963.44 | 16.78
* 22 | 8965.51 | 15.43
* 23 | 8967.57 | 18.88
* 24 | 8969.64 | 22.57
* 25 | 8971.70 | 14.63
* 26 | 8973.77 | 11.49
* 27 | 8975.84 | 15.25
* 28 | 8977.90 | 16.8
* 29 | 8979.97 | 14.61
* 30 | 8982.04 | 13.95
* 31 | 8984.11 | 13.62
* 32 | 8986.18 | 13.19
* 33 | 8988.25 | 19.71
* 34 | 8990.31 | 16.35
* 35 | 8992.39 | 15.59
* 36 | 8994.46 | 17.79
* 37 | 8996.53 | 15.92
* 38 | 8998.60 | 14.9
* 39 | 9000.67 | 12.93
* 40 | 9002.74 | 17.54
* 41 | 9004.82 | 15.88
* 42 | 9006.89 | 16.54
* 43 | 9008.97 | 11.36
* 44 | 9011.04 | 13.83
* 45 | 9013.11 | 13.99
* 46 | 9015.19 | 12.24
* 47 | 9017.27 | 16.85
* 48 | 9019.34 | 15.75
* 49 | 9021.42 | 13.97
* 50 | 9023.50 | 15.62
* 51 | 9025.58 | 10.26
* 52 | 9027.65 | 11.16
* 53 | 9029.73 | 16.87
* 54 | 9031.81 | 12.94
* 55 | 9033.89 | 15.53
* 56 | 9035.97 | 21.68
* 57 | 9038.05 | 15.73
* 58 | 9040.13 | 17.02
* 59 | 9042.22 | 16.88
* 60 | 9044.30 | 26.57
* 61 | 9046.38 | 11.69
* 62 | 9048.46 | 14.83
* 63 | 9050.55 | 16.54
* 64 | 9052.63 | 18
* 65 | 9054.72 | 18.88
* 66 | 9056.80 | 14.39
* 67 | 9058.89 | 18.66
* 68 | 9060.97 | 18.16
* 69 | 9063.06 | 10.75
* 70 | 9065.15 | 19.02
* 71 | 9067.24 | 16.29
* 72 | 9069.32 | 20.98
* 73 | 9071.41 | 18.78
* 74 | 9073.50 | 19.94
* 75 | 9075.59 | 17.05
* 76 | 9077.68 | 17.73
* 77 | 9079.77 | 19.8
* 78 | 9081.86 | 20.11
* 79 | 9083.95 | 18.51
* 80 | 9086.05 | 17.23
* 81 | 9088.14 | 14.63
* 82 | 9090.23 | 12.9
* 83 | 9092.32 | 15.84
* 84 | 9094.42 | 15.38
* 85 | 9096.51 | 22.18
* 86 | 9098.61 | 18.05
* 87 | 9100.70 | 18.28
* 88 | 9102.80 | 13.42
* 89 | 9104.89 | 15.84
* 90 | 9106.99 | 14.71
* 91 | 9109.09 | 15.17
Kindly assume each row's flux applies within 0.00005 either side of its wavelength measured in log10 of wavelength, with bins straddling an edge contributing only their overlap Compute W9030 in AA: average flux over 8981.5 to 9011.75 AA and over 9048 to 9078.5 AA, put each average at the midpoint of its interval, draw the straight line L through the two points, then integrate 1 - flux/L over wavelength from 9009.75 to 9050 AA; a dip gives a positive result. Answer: 2.3 AA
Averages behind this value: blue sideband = 15.3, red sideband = 17.4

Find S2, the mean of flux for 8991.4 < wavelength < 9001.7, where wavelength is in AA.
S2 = 15.4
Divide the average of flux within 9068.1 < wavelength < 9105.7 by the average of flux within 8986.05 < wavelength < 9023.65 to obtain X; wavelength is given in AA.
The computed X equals 1.15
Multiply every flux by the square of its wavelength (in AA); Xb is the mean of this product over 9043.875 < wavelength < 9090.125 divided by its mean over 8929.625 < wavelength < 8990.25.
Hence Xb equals 1.09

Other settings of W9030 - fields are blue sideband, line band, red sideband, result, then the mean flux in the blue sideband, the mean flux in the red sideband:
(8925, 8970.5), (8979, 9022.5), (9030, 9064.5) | 4.8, 17.1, 16.8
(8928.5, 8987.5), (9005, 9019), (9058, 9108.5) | 2.0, 16.3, 17.2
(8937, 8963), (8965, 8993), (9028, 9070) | 1.6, 16.8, 16.9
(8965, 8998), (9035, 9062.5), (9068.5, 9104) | -0.7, 16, 17.7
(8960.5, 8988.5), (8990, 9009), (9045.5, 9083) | 0.8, 16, 17.3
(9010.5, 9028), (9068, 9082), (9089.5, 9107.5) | -3.1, 13.8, 16.4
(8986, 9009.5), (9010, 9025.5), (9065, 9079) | 2.1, 15.8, 18.5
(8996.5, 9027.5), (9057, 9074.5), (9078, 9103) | -1.3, 14.4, 17.3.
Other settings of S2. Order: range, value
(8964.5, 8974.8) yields 16.6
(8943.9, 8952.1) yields 16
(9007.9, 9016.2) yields 12.9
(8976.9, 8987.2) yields 14.4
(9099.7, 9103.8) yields 15.8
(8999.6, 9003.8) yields 15.2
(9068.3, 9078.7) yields 18.9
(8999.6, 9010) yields 14.8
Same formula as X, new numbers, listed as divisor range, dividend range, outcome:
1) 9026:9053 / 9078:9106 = 1.04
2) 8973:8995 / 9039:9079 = 1.14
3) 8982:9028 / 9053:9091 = 1.18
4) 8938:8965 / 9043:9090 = 1.05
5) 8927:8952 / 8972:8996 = 0.91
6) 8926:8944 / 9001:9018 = 0.85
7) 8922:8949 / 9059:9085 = 1.06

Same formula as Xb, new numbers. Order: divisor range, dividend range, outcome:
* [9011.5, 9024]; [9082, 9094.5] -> 1.11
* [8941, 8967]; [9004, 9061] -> 0.97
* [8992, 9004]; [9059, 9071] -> 1.11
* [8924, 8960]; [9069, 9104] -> 1.08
